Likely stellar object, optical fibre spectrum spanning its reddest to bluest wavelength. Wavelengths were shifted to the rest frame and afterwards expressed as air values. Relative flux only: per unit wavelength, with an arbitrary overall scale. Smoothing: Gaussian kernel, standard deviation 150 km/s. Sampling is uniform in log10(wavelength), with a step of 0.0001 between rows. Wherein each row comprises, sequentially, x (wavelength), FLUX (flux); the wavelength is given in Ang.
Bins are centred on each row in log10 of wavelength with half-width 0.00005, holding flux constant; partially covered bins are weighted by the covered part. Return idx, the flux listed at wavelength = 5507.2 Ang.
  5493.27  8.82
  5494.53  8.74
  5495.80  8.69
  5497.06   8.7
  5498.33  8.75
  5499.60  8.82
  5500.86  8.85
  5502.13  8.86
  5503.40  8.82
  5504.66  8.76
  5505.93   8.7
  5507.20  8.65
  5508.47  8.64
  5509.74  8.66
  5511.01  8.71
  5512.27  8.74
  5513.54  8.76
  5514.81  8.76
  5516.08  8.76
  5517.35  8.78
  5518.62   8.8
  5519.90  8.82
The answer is 8.65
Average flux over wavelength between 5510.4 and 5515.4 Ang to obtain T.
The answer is 8.76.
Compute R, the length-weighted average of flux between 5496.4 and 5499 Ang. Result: 8.72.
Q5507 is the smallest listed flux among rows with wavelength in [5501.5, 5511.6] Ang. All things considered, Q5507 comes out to 8.64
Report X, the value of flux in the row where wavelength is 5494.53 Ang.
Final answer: 8.74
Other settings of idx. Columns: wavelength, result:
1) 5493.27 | 8.82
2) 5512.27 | 8.74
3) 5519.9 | 8.82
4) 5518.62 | 8.8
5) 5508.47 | 8.64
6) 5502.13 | 8.86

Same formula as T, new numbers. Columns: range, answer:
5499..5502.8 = 8.84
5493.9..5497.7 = 8.71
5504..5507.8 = 8.71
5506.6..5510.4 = 8.64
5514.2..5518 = 8.77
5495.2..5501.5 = 8.76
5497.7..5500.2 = 8.77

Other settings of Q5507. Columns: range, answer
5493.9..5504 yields 8.69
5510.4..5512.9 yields 8.71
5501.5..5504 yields 8.82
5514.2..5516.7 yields 8.76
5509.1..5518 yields 8.66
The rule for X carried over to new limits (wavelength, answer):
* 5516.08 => 8.76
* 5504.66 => 8.76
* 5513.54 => 8.76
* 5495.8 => 8.69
